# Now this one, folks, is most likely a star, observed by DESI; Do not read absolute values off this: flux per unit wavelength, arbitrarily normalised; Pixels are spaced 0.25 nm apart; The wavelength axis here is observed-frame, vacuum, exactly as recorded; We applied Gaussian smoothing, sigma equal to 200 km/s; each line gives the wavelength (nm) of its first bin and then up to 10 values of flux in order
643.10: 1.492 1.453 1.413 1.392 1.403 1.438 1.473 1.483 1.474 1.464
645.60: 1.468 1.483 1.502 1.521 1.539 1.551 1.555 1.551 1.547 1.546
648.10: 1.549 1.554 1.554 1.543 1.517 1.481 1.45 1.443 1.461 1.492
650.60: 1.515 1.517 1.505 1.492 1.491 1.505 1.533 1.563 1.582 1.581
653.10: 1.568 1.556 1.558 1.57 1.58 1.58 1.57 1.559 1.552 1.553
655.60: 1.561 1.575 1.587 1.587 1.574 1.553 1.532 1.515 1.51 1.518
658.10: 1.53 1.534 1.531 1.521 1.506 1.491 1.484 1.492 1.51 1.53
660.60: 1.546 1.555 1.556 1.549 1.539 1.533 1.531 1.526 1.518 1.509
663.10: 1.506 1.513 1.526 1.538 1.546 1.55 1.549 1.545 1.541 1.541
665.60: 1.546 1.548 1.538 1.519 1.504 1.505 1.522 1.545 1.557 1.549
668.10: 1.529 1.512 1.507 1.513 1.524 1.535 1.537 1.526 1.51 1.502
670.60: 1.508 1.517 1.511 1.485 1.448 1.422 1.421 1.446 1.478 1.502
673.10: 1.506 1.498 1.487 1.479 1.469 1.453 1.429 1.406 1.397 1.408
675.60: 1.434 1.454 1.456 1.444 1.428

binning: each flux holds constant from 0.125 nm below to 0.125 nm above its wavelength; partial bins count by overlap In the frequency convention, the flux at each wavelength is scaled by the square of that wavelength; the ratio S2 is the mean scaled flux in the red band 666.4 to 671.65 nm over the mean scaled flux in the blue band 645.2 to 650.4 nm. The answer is 1.07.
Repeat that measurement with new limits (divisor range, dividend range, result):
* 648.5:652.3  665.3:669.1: 1.07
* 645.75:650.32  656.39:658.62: 1.04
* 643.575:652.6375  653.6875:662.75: 1.06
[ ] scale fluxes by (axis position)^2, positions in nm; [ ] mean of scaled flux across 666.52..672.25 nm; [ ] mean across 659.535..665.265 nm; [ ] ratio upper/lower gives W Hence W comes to 1.0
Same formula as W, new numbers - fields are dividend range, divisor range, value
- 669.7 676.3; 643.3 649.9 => 1.06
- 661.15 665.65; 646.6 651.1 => 1.06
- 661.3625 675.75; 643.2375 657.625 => 1.04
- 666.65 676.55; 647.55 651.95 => 1.05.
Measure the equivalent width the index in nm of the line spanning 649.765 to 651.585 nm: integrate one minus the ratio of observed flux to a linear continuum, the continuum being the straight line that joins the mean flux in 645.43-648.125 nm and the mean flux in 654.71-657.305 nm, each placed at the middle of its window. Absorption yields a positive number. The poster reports 0.060 nm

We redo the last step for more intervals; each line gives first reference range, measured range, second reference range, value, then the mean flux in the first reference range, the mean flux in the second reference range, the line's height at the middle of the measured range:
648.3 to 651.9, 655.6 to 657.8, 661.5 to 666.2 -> -0.054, 1.5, 1.53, 1.52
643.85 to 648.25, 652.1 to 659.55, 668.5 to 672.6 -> -0.264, 1.5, 1.49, 1.5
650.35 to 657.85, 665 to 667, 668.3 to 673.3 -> -0.026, 1.55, 1.5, 1.51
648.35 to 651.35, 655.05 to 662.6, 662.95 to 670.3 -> -0.097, 1.5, 1.53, 1.52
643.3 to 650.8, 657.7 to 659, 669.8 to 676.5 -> -0.039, 1.49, 1.47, 1.48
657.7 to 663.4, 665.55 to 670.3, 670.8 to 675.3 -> -0.127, 1.52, 1.46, 1.49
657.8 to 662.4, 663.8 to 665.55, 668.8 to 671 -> -0.025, 1.53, 1.52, 1.52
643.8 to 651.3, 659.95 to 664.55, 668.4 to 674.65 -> -0.119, 1.5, 1.49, 1.49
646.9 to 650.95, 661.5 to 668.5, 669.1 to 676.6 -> -0.211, 1.52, 1.47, 1.49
